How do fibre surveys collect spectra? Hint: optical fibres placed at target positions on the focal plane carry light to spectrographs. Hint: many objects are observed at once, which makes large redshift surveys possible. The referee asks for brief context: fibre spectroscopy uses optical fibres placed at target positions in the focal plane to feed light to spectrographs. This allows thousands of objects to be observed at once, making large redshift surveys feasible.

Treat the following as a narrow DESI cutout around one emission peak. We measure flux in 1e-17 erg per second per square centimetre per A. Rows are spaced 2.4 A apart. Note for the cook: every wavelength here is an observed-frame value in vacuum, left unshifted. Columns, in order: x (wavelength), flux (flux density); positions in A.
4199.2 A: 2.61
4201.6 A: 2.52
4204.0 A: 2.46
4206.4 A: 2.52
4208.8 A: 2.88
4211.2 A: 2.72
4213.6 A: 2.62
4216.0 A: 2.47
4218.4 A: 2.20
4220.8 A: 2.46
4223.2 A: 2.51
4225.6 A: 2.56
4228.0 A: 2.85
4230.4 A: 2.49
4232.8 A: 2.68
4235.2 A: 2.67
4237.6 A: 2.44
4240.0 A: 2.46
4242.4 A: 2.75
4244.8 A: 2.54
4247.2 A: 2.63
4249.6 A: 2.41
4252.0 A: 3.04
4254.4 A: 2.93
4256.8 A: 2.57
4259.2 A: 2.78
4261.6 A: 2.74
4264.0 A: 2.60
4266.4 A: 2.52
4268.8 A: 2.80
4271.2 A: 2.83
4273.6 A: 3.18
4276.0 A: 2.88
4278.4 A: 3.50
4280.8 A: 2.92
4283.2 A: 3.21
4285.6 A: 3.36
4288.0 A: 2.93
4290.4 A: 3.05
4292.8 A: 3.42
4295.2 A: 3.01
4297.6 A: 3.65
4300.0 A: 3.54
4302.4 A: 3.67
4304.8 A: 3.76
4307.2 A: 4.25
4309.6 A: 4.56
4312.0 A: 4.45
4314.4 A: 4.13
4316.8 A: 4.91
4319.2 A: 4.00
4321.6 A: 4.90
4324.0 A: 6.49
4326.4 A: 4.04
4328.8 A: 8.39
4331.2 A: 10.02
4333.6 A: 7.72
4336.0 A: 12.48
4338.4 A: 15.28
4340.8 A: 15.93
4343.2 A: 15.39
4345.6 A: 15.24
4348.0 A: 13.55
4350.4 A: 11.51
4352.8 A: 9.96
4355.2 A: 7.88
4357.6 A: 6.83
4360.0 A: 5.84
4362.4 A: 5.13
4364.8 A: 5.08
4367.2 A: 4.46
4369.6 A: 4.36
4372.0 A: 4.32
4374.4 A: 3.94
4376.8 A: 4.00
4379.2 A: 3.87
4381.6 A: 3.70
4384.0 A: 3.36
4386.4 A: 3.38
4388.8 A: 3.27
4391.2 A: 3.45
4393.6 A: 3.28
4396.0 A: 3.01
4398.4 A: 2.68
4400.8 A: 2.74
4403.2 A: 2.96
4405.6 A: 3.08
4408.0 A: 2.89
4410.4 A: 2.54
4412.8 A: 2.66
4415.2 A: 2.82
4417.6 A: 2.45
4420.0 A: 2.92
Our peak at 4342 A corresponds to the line C IV 1549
